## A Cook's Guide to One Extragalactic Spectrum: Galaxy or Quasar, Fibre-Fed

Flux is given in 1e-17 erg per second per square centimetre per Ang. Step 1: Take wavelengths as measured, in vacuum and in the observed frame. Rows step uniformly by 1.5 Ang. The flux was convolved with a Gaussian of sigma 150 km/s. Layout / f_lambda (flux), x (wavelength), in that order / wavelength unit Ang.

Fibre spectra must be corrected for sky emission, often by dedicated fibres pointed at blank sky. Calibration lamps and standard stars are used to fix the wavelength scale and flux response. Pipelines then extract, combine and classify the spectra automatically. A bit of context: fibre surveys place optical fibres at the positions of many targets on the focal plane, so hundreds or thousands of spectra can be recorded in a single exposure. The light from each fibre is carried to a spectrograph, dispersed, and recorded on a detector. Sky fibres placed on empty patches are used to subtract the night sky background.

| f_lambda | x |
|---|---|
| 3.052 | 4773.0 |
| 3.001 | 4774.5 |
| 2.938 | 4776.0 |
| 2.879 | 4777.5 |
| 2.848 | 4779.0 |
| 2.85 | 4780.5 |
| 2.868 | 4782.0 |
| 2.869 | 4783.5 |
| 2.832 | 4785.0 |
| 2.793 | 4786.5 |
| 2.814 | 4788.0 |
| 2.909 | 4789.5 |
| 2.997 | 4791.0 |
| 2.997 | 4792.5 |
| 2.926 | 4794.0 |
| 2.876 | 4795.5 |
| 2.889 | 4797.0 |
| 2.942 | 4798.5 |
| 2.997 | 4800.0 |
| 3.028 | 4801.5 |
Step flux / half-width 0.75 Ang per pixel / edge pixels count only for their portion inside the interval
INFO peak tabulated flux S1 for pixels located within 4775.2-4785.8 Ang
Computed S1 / 2.938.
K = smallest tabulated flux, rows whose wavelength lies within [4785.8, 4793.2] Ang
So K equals 2.793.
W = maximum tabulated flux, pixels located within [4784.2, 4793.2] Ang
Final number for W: 2.997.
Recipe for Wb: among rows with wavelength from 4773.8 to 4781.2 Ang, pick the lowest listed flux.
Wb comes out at 2.848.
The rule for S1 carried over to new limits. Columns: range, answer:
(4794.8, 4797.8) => 2.889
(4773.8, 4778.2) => 3.001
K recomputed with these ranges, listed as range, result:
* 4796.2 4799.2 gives 2.889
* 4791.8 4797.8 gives 2.876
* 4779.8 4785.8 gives 2.832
